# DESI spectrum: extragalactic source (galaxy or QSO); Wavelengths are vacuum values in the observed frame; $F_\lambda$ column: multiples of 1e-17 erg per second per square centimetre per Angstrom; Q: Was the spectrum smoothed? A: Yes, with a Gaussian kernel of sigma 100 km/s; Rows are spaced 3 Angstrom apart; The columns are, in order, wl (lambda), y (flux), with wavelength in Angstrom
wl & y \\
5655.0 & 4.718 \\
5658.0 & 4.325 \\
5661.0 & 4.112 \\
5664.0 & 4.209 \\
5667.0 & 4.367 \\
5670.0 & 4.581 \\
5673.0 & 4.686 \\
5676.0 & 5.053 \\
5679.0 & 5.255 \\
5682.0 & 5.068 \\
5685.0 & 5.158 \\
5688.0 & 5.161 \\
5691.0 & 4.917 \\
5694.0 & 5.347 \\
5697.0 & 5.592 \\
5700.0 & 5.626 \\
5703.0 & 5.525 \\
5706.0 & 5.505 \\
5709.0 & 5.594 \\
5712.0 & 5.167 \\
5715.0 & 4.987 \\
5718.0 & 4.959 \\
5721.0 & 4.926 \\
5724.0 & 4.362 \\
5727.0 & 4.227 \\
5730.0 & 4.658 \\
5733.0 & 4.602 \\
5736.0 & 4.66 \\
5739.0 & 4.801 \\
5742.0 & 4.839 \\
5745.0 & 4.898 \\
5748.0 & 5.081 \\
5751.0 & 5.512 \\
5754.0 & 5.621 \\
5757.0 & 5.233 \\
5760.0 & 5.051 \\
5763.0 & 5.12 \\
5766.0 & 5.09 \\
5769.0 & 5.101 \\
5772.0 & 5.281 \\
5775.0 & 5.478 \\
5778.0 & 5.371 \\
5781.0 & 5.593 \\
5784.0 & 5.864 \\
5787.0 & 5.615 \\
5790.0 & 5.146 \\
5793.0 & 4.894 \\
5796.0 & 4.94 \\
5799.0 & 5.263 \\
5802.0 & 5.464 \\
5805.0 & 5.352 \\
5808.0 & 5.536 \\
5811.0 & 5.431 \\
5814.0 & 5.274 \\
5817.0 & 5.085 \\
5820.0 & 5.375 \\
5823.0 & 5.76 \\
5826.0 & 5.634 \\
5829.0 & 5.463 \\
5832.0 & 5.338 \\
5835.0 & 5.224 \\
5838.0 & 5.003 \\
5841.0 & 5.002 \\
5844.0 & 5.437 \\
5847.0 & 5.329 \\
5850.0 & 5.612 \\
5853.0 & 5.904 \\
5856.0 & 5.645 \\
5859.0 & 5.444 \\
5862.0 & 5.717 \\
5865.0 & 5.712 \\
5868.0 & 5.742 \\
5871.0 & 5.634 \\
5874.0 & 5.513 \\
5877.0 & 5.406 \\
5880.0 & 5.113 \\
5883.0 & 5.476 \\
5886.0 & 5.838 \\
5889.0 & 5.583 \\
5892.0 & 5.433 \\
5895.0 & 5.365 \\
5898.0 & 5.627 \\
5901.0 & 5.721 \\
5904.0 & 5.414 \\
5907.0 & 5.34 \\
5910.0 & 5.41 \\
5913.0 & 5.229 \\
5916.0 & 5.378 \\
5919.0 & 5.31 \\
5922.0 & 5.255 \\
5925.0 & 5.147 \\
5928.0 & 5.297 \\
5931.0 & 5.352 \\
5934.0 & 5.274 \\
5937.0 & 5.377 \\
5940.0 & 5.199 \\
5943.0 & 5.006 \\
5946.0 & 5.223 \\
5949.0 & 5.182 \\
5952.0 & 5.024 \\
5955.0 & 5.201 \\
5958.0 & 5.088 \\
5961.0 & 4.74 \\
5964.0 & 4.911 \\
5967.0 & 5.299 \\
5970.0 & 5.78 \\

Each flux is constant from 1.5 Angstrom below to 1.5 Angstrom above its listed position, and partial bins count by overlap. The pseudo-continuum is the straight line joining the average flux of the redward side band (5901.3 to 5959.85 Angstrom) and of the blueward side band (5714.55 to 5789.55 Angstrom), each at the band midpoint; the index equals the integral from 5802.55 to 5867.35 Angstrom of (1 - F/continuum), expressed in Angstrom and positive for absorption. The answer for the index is -3.6 Angstrom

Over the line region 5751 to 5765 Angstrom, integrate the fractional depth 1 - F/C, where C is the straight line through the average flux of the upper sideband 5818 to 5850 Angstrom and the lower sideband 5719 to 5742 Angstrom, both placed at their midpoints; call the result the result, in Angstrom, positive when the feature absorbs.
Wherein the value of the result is -1.3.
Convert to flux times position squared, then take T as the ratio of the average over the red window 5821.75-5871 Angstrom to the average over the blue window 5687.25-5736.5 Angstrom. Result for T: 1.14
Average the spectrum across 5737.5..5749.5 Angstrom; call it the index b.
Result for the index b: 4.9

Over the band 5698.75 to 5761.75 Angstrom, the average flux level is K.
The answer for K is 5.04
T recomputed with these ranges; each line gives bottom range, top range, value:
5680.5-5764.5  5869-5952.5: 1.13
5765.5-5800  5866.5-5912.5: 1.07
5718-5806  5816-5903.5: 1.11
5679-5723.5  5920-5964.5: 1.07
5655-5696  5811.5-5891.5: 1.21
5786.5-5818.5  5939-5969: 1.02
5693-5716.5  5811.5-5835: 1.04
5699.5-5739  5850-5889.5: 1.19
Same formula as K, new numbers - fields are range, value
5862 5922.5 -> 5.48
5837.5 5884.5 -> 5.49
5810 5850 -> 5.34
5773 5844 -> 5.35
